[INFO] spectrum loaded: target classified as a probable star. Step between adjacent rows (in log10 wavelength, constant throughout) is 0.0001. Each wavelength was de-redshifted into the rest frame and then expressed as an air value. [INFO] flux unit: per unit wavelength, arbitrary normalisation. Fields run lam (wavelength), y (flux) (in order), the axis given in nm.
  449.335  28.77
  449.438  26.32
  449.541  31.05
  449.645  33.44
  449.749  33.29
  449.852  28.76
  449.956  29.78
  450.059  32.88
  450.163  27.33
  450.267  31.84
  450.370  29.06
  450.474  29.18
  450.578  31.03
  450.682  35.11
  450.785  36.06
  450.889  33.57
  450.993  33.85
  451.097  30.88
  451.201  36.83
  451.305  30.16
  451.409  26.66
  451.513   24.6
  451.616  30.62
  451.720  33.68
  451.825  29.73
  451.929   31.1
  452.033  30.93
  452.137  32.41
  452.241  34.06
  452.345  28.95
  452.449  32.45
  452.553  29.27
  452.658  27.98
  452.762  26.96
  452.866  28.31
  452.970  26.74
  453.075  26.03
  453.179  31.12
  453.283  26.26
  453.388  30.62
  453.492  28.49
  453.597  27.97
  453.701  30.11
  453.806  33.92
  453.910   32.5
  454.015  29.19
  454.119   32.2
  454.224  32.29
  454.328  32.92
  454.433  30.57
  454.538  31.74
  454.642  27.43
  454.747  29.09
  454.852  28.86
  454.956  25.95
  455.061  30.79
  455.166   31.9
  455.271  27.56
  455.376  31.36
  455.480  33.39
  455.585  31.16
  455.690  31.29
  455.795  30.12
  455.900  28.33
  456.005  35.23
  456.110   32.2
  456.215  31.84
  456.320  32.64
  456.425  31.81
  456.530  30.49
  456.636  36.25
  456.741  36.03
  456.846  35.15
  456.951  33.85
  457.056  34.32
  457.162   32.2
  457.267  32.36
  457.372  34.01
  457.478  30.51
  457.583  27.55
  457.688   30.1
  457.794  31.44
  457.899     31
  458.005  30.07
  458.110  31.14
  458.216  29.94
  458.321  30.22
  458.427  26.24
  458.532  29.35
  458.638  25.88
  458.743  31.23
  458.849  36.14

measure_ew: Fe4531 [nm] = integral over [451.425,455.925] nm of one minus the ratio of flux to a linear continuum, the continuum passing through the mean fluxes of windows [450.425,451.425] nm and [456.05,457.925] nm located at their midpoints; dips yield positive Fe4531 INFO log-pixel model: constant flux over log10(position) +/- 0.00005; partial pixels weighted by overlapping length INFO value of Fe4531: 0.345 nm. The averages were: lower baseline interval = 32.5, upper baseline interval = 32.5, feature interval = 30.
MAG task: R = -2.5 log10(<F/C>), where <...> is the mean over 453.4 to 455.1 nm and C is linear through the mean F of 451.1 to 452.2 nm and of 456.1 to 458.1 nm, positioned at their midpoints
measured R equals 0.04 mag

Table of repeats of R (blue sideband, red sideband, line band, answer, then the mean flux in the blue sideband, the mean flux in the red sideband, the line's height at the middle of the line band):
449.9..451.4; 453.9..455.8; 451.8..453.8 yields 0.06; 31.8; 30.5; 31.1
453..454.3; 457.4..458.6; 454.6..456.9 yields -0.05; 30.1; 29.8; 29.9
